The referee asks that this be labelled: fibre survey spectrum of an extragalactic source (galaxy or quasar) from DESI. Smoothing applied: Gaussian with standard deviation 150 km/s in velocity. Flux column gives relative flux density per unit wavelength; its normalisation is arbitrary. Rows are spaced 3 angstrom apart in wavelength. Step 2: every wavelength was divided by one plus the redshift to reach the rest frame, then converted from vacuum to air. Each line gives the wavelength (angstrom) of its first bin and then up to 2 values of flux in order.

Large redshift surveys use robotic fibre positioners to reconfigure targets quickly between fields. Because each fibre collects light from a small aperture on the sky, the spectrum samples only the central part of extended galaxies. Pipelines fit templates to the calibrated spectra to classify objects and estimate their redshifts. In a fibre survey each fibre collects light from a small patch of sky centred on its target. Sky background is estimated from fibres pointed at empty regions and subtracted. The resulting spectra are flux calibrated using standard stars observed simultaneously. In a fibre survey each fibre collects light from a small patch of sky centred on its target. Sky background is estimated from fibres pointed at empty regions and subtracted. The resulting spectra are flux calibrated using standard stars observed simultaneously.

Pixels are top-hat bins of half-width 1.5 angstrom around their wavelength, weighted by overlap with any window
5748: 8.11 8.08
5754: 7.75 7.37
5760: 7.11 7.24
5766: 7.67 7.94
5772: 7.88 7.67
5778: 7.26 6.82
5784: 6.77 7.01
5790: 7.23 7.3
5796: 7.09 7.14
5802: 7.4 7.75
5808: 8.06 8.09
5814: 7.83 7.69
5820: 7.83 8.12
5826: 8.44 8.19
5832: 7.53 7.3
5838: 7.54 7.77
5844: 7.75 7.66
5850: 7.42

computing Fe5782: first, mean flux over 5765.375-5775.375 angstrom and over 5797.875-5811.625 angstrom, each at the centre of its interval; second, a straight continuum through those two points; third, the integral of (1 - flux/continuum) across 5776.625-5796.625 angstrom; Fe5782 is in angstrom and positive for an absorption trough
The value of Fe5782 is 1.8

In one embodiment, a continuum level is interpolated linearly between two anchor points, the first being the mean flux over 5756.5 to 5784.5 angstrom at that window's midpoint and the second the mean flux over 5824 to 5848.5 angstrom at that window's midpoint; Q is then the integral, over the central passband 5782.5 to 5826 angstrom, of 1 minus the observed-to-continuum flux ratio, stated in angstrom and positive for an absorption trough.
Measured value 0.2 angstrom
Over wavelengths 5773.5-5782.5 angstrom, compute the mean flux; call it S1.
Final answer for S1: 7.25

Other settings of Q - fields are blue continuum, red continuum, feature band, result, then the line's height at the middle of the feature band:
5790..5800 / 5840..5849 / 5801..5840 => -2.0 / 7.45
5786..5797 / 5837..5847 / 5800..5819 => -1.1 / 7.35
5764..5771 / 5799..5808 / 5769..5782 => 0.4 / 7.73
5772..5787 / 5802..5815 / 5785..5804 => 0.9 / 7.55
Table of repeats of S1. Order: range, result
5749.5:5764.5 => 7.51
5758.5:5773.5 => 7.57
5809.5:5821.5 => 7.86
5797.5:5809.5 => 7.59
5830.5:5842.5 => 7.53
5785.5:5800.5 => 7.15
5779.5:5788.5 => 6.87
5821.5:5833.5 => 8.07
